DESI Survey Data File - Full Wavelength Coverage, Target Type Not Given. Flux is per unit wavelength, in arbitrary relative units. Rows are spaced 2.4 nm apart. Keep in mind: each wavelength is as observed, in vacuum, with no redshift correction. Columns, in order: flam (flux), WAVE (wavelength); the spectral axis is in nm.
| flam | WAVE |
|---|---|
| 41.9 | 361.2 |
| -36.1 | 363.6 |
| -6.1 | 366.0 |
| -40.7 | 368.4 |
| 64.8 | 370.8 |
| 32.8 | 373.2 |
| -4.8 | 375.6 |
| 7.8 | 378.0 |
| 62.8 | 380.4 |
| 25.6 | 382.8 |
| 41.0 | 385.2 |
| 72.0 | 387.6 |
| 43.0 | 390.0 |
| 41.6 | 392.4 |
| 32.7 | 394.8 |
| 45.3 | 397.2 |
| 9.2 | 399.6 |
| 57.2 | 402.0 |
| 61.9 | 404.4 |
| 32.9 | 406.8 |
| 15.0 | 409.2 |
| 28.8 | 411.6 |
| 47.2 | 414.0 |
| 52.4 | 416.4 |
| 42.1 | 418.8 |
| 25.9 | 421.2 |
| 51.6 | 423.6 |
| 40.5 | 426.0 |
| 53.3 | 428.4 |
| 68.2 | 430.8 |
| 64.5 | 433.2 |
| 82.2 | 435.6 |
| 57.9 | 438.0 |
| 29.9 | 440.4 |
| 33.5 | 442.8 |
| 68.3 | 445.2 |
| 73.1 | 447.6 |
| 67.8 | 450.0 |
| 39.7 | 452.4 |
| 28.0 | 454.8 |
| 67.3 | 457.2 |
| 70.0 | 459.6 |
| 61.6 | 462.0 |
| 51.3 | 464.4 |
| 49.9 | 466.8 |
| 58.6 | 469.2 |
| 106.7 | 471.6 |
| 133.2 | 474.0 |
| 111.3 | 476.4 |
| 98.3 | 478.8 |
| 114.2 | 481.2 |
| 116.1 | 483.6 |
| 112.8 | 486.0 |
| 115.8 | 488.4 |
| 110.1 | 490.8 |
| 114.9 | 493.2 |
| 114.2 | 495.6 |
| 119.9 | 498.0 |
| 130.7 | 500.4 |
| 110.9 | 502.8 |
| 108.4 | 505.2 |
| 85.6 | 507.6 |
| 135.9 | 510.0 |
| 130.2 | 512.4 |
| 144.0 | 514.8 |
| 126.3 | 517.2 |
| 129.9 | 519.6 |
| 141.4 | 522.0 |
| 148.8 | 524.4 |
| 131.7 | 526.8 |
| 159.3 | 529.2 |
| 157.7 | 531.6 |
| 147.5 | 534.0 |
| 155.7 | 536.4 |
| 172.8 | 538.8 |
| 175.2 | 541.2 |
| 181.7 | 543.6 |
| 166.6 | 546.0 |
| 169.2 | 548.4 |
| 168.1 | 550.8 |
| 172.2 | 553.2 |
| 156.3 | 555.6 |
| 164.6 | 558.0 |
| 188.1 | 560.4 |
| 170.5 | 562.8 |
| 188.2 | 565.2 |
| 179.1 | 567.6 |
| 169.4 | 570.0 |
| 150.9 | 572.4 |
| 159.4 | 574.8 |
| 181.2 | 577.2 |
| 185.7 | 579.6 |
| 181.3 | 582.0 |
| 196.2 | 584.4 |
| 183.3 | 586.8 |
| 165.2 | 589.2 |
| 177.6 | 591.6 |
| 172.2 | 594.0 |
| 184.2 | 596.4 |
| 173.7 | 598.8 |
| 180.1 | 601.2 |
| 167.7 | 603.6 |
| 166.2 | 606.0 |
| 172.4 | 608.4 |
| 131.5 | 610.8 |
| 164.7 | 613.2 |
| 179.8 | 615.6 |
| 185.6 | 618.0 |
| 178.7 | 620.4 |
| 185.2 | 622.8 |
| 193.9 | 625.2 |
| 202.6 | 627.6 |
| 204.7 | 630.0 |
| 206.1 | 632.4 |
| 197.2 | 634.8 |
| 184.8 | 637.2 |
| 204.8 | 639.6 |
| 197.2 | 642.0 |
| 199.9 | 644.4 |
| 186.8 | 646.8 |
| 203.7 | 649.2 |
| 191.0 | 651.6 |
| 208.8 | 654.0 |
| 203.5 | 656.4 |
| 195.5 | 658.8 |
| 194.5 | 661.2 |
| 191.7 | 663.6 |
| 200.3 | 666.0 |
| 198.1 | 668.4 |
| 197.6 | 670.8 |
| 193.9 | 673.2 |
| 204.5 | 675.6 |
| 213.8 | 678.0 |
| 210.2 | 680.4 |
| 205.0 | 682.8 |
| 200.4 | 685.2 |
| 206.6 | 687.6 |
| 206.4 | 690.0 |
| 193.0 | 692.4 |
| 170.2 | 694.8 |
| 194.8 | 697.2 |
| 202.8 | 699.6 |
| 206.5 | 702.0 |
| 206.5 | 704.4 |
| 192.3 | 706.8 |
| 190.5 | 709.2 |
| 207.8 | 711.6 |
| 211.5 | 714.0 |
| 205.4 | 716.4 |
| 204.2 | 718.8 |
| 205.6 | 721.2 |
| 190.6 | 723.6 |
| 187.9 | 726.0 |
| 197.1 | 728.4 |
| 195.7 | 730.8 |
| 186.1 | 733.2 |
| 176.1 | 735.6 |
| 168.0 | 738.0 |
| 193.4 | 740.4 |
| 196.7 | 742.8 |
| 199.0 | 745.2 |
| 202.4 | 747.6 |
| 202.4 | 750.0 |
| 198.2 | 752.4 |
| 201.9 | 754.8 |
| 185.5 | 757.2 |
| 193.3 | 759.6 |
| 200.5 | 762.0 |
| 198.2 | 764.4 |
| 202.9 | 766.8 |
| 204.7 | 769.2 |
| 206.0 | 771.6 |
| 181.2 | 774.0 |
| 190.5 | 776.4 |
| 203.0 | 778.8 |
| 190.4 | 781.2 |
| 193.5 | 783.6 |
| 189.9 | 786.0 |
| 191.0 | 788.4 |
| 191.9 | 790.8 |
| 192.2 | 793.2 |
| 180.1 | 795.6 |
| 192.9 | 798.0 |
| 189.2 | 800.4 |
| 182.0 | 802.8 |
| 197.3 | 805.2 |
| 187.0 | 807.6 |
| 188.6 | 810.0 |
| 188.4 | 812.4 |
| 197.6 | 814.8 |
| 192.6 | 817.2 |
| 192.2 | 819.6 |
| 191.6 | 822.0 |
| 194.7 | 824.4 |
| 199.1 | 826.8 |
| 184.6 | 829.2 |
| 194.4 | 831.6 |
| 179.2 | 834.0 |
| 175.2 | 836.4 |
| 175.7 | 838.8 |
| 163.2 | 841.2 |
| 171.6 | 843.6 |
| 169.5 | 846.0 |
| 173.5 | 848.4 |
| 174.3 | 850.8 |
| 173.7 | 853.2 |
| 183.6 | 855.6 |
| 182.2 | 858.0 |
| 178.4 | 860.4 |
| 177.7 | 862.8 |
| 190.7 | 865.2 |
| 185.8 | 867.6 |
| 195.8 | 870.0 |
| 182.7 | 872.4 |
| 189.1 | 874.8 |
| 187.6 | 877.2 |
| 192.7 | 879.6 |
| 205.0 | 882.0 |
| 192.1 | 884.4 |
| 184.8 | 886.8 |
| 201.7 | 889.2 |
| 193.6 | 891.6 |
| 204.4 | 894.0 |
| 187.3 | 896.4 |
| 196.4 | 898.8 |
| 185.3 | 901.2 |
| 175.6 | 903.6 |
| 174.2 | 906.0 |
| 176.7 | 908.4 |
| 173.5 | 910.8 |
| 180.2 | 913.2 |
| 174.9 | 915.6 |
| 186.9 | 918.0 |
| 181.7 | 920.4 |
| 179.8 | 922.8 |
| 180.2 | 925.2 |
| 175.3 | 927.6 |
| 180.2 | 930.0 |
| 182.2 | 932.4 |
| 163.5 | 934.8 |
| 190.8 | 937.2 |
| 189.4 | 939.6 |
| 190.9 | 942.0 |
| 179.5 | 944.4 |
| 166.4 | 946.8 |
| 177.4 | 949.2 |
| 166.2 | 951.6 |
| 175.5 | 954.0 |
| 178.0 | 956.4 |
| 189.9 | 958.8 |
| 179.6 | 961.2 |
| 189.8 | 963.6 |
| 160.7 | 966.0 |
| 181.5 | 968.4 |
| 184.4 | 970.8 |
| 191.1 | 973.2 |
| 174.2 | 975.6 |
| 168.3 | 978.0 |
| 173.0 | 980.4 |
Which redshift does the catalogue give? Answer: 0.18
